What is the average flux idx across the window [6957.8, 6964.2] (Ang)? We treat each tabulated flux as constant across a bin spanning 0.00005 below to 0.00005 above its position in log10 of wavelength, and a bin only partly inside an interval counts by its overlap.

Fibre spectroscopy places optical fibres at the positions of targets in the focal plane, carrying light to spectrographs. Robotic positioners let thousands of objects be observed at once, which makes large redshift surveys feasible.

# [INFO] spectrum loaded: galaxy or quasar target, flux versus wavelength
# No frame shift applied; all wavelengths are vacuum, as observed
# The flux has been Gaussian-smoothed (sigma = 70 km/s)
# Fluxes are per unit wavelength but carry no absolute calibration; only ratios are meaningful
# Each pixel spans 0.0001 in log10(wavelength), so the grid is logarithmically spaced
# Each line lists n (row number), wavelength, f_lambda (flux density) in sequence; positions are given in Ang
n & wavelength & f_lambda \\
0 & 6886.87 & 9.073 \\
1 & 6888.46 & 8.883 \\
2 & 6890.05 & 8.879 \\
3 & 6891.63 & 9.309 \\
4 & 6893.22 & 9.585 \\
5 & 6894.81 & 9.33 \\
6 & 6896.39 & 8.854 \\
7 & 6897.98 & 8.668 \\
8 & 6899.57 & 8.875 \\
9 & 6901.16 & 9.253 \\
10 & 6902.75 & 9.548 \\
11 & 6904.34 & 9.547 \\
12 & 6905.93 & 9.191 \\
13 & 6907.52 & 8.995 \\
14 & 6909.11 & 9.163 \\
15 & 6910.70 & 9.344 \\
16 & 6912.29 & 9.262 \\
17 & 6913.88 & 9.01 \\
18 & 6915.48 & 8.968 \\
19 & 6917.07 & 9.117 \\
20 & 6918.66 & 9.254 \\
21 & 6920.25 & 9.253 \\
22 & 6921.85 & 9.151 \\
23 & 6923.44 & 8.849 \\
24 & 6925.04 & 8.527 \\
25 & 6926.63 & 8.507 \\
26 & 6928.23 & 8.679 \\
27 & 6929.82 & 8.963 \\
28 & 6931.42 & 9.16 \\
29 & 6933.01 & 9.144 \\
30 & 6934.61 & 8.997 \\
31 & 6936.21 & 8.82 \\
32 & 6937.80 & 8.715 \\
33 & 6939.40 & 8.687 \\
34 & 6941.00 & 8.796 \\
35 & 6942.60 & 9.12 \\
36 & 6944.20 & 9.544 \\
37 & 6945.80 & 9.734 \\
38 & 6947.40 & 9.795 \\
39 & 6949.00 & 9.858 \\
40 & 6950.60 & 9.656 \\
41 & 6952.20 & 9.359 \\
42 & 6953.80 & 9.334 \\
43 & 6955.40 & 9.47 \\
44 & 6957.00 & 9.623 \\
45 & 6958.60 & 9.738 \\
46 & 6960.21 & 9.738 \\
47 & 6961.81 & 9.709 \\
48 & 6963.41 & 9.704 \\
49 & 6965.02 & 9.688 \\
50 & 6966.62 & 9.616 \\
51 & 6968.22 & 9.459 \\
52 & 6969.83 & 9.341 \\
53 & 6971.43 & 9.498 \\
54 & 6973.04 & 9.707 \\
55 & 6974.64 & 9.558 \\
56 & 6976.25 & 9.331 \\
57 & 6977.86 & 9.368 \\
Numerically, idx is 9.72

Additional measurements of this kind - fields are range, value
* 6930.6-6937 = 9.02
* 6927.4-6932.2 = 8.92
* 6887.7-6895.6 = 9.2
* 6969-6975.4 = 9.53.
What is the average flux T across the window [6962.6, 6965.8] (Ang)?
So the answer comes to 9.69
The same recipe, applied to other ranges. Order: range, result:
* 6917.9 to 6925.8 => 9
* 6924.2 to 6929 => 8.56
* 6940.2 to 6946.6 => 9.29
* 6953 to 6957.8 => 9.48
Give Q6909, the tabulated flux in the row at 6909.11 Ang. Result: 9.163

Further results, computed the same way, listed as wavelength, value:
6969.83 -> 9.341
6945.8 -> 9.734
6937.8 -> 8.715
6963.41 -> 9.704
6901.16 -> 9.253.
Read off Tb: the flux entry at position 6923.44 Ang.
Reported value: 8.849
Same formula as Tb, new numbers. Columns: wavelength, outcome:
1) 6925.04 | 8.527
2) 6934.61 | 8.997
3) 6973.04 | 9.707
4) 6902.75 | 9.548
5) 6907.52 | 8.995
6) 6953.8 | 9.334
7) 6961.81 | 9.709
